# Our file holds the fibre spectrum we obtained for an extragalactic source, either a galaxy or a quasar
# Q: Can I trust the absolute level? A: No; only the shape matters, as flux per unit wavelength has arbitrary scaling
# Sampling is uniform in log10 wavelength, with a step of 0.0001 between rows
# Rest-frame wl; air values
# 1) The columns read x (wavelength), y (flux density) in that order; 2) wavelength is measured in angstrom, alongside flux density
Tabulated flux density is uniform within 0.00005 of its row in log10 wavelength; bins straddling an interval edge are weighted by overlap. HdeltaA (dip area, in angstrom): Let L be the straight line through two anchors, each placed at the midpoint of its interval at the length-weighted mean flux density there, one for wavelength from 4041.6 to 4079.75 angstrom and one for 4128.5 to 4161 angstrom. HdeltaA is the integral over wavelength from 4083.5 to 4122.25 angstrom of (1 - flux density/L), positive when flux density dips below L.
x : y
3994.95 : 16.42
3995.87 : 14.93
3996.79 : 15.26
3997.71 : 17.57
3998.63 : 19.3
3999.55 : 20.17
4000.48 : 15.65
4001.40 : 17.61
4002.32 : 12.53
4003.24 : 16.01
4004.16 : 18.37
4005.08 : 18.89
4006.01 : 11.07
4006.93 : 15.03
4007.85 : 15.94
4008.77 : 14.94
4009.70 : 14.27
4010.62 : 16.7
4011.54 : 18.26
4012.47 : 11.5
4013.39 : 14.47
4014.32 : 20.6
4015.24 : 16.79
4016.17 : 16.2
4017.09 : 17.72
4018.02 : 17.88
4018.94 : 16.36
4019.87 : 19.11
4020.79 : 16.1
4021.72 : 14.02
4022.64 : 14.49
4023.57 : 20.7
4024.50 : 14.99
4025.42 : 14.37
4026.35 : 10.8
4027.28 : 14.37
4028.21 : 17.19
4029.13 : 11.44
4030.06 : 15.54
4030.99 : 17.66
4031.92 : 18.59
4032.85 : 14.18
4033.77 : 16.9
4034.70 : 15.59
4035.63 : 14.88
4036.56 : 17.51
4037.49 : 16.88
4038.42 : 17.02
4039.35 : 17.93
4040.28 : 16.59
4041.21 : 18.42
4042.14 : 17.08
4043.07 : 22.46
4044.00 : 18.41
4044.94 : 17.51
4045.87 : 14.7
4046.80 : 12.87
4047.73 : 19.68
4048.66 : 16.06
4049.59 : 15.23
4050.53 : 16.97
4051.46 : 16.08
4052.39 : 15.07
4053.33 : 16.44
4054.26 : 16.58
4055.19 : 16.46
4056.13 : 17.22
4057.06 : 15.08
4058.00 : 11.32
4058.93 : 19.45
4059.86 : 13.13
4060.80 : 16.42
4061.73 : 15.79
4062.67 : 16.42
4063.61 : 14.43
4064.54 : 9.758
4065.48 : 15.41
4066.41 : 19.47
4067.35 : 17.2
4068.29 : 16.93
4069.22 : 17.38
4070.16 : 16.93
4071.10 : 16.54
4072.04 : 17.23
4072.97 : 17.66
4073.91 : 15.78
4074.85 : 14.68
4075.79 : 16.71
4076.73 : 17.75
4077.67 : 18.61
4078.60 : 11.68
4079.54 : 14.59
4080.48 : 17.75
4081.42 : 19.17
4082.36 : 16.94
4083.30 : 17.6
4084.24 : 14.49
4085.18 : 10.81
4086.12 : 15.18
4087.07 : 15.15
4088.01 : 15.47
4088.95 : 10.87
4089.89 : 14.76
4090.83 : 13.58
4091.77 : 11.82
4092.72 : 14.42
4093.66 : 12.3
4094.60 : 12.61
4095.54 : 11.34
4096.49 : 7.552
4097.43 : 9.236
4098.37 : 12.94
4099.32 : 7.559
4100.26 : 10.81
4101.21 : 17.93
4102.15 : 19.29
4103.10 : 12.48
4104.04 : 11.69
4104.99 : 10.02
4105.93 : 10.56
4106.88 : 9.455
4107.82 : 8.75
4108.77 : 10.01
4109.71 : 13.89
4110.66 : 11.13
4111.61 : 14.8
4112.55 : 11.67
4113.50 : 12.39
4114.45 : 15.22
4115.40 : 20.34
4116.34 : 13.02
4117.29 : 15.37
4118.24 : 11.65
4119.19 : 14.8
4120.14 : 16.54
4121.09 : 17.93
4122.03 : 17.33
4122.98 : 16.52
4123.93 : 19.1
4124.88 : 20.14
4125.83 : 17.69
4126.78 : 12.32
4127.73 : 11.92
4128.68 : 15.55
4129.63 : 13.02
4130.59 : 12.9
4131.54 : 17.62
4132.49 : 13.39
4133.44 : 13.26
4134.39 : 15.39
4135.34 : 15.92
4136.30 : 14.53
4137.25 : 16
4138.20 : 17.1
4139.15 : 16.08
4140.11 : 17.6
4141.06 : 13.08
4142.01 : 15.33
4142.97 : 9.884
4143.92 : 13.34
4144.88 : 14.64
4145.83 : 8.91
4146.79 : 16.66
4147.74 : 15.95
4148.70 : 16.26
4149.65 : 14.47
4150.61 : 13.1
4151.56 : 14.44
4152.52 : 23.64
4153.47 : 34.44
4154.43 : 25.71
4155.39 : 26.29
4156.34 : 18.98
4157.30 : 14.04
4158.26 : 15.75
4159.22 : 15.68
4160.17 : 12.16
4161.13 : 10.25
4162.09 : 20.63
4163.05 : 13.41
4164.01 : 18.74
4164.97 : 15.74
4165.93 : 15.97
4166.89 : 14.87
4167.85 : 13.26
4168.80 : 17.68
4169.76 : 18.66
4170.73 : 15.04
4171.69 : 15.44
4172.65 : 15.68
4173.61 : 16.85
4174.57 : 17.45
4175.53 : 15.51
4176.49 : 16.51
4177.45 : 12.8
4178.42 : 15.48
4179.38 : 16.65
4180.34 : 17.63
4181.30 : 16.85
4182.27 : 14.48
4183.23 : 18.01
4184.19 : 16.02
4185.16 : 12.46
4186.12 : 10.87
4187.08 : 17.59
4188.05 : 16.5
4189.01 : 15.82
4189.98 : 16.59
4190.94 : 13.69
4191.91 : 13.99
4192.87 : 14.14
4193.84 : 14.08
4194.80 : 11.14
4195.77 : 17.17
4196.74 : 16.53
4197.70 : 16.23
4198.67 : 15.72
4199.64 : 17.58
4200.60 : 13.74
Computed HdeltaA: 7.4 angstrom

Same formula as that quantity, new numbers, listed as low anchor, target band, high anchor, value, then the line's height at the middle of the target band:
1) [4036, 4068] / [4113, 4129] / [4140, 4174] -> 0.66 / 16.4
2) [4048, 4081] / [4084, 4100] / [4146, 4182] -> 3.90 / 16.3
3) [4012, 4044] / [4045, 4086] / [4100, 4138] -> -1.12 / 15.6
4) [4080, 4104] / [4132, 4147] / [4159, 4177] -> 0.56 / 15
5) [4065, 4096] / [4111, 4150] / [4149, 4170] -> 4.16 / 16.8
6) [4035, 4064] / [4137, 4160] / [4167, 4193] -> -1.60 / 15.8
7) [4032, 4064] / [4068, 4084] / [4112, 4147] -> -0.76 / 15.9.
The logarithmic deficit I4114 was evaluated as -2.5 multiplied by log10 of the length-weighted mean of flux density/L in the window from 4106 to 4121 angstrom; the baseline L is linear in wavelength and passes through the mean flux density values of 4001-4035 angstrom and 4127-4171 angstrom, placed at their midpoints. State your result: 0.198 mag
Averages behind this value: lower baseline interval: 15.9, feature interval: 13.3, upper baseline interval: 16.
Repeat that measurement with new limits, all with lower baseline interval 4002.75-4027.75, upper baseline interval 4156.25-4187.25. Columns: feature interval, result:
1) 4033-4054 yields -0.062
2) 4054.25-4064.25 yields 0.022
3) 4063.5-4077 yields -0.032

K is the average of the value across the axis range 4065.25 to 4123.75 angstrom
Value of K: 14.4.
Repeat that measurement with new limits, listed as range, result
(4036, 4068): 16.4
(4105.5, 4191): 15.5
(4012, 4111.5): 15.2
